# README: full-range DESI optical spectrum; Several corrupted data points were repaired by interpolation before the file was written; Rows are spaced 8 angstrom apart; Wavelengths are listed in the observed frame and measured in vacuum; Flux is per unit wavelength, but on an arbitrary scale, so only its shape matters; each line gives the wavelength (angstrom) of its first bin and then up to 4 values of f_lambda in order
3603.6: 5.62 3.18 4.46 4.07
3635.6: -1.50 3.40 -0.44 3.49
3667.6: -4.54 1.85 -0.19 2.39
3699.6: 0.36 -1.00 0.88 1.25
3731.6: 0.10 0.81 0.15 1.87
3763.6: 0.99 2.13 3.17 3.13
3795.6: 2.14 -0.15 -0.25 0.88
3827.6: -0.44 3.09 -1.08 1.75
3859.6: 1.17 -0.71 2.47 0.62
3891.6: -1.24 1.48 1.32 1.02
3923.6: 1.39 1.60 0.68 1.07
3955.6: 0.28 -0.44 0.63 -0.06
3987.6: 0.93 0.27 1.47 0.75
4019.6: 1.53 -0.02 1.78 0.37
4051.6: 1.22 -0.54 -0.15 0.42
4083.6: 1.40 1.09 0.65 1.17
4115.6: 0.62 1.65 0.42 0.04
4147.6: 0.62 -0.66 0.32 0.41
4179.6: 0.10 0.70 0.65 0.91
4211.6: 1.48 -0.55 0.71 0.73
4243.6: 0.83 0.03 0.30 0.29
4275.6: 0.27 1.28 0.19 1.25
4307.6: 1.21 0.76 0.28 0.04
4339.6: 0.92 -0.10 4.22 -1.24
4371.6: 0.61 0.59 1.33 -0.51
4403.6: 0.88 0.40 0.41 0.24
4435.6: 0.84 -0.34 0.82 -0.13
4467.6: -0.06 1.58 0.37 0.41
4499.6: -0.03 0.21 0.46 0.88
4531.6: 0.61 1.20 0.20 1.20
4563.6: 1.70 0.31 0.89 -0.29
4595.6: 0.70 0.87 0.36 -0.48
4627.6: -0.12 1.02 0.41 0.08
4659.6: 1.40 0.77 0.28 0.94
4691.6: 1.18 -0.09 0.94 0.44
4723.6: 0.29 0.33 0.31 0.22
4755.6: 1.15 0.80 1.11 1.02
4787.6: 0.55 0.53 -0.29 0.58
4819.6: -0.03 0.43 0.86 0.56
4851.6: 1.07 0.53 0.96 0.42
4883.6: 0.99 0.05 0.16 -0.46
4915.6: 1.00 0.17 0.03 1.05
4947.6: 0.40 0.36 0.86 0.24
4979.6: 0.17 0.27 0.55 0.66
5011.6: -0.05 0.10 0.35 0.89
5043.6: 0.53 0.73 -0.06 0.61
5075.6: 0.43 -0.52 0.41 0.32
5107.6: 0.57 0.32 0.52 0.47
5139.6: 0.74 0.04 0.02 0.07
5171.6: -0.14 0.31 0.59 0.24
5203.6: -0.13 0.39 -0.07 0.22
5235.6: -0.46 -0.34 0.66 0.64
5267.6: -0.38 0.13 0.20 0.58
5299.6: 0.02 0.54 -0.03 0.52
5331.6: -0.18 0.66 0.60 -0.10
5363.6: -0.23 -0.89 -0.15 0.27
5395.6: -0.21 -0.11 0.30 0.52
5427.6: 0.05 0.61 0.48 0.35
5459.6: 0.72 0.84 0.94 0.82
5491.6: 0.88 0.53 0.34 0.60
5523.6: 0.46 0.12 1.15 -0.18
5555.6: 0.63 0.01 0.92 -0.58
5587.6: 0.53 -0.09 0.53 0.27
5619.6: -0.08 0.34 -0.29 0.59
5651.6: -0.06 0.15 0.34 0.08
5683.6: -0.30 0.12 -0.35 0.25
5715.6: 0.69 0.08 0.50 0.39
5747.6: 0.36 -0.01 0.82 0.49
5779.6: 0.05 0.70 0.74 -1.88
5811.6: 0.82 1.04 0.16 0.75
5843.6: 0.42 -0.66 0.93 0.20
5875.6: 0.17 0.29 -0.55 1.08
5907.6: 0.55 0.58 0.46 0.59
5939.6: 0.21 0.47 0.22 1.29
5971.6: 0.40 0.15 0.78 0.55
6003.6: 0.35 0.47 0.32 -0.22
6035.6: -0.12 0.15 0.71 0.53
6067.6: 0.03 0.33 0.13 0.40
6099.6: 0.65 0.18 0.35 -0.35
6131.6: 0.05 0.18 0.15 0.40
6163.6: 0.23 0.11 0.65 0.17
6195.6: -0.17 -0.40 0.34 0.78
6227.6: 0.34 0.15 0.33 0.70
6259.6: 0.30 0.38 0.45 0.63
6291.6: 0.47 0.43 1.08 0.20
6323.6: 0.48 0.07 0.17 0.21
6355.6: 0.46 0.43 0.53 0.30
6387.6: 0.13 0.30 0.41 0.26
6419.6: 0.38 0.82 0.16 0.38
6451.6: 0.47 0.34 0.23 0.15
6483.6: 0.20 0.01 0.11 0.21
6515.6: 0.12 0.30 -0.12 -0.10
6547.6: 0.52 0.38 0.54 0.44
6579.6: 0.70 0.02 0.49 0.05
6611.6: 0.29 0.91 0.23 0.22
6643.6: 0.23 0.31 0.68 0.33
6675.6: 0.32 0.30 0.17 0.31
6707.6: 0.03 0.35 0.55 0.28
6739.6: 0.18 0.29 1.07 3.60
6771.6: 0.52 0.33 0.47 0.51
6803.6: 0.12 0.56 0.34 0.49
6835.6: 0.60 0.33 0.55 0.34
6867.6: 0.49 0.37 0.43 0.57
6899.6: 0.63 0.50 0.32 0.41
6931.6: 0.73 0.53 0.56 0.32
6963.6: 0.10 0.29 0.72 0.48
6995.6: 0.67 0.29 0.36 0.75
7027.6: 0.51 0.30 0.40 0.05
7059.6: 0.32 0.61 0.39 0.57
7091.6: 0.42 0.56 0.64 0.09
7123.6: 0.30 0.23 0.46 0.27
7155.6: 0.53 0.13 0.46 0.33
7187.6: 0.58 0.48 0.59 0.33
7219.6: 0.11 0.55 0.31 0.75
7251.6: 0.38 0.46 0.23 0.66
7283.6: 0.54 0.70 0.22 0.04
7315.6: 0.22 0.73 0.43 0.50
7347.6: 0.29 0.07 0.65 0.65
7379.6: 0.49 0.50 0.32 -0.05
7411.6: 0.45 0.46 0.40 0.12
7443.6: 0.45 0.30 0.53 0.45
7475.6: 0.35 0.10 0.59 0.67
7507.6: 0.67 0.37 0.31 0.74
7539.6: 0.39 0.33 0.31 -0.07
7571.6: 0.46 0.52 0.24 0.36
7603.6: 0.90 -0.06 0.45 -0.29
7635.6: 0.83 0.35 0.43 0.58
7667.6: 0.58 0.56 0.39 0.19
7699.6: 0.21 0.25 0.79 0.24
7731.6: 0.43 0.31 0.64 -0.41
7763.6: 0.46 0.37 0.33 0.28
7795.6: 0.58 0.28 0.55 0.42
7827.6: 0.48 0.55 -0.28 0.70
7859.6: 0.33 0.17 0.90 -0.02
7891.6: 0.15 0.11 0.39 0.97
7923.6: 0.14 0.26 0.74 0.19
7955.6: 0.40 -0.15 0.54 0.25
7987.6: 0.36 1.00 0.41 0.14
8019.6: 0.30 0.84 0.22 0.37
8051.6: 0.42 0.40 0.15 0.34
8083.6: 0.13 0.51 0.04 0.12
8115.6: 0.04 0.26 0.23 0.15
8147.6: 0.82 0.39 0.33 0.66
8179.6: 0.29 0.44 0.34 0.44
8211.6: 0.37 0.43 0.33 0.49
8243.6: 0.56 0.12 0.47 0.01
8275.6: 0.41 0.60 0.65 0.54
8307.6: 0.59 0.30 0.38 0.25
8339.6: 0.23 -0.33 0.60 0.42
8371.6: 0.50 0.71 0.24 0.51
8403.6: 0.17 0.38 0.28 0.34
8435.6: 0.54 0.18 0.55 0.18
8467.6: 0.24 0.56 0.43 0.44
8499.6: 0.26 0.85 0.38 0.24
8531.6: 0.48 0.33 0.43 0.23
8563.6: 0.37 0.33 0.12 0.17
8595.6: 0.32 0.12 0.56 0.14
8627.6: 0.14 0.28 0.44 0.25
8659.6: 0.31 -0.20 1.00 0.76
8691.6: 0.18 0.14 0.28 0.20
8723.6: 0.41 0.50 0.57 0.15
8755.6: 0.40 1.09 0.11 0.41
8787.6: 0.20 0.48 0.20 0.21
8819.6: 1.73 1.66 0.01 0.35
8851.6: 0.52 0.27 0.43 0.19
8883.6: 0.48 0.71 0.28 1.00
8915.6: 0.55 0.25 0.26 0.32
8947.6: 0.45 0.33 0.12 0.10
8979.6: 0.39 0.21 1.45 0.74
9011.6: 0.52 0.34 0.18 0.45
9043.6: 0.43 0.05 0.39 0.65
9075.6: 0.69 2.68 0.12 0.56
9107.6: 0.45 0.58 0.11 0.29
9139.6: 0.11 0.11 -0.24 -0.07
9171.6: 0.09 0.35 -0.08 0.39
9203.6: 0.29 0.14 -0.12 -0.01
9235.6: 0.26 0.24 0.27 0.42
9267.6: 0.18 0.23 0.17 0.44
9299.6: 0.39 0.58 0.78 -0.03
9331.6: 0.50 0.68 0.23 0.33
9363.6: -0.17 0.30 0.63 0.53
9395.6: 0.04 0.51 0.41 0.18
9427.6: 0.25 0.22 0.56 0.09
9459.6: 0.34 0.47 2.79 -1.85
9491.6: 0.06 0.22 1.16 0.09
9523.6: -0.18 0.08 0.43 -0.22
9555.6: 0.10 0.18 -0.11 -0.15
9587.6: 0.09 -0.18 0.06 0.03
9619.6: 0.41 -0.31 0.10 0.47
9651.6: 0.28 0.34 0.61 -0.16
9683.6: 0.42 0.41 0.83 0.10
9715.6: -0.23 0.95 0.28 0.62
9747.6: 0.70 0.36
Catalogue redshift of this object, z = 0.813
